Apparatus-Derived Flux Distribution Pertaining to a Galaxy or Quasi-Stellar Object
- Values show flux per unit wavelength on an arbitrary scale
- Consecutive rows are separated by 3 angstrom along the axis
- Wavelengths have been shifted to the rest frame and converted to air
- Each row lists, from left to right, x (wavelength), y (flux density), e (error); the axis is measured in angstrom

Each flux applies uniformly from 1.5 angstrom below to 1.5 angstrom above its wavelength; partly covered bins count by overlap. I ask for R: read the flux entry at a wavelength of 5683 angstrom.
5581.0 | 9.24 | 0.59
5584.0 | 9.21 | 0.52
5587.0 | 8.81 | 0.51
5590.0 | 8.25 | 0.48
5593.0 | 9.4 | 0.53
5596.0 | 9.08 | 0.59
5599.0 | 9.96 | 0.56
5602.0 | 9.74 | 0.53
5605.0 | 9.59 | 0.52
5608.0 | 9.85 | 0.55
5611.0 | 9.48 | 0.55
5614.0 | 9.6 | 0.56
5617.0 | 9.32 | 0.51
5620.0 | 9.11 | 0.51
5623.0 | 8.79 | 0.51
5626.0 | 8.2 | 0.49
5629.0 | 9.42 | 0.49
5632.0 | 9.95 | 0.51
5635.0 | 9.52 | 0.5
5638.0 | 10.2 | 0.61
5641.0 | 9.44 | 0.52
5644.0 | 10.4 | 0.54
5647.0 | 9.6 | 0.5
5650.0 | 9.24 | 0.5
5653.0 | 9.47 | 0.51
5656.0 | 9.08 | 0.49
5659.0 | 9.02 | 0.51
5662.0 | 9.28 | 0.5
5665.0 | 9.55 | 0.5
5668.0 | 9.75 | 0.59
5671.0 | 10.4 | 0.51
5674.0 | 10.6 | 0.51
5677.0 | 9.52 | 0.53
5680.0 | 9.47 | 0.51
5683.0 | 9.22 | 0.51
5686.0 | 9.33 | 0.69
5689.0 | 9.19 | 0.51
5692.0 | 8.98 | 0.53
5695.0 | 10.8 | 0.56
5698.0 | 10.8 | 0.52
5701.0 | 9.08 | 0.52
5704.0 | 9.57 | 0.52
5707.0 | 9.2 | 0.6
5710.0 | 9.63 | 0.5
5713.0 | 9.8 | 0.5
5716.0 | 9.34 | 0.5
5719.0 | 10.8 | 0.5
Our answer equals 9.22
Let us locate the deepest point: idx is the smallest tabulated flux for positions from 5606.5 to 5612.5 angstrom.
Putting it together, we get 9.48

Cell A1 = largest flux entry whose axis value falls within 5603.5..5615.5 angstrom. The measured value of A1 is 9.85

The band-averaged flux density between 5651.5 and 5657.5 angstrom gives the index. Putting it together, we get 9.28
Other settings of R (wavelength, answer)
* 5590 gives 8.25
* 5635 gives 9.52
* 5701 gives 9.08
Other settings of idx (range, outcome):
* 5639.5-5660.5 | 9.02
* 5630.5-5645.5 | 9.44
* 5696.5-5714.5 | 9.08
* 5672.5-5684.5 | 9.22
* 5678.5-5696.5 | 8.98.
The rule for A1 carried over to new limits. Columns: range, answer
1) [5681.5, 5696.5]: 10.8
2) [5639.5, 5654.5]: 10.4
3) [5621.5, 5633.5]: 9.95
